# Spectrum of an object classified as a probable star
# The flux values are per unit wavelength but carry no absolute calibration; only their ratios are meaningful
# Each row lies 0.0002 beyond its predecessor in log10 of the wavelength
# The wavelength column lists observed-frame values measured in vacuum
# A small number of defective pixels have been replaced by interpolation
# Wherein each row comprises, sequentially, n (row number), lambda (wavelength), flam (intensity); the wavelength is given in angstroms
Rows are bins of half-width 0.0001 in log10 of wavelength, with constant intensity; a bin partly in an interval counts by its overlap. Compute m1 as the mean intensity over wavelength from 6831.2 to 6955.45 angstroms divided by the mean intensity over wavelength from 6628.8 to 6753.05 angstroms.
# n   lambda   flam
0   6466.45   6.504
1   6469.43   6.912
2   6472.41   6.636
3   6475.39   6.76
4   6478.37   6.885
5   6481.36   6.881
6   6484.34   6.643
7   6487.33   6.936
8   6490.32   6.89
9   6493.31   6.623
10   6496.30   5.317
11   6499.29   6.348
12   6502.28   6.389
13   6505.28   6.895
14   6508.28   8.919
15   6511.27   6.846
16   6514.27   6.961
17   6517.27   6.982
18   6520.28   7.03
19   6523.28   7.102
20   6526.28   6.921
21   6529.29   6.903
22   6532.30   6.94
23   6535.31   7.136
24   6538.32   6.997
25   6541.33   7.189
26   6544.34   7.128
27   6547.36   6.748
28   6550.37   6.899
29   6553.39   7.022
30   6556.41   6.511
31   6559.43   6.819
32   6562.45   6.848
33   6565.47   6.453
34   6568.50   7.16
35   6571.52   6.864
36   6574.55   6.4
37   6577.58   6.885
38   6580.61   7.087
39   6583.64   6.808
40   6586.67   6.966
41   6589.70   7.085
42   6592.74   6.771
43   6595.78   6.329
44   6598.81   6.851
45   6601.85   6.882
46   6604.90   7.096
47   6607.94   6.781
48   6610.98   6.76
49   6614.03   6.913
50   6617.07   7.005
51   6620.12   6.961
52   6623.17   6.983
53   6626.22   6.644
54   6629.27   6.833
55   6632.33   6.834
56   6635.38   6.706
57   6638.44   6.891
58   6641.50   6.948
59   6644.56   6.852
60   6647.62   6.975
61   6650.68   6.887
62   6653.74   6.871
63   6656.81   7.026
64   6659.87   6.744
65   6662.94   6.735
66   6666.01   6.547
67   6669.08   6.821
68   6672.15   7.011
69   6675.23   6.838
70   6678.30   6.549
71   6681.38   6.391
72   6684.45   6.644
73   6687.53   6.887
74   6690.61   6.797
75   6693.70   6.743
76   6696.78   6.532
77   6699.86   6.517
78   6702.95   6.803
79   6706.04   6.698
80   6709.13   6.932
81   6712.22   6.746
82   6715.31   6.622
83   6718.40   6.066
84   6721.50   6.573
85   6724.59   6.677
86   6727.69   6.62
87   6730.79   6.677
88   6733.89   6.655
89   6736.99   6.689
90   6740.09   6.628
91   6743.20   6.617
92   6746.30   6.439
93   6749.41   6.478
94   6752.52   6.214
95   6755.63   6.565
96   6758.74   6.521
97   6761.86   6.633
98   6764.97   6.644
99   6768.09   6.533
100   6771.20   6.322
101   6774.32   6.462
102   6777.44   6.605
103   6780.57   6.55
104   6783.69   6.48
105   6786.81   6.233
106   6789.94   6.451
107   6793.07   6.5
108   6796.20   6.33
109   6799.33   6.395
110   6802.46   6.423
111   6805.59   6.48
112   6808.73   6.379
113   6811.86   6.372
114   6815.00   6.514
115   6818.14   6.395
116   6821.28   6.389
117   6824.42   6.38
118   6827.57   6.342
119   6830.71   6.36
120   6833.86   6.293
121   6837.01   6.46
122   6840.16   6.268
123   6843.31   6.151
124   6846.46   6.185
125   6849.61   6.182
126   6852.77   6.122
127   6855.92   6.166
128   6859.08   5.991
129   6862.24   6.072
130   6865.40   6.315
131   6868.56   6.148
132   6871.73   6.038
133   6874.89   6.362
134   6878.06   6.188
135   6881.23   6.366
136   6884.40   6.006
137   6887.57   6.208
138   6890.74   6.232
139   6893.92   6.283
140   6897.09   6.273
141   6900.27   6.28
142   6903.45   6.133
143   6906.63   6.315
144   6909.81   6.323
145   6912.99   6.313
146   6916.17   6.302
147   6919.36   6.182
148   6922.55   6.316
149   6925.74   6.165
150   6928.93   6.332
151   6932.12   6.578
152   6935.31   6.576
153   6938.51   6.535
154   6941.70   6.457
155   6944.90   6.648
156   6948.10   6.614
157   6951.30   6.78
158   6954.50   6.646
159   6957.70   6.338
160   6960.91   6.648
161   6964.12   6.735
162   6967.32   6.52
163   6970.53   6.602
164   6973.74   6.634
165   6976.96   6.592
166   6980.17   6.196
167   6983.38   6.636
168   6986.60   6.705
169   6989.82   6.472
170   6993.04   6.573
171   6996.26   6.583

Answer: 0.9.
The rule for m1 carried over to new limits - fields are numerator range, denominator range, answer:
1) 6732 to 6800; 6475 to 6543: 0.94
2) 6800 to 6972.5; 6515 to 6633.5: 0.92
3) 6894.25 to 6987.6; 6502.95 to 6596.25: 0.93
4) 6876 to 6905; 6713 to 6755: 0.95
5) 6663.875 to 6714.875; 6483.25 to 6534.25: 0.98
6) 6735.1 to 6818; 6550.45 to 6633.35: 0.95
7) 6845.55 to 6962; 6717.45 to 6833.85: 0.98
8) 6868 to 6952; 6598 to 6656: 0.92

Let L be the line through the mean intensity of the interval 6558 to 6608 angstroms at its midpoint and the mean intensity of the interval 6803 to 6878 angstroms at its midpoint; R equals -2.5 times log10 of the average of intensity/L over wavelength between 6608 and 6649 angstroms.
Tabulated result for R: -0.02 mag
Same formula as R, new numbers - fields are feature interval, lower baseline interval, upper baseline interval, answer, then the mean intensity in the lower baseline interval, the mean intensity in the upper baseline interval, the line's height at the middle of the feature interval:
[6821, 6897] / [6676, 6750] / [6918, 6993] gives 0.06 mag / 6.63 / 6.52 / 6.56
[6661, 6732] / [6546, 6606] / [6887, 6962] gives 0.00 mag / 6.82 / 6.4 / 6.68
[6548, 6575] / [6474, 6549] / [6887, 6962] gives 0.01 mag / 6.9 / 6.4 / 6.84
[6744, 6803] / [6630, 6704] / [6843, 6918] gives 0.00 mag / 6.77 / 6.21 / 6.49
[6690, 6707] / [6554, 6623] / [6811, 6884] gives -0.01 mag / 6.83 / 6.26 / 6.59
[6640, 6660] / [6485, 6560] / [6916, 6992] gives -0.02 mag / 6.9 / 6.51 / 6.78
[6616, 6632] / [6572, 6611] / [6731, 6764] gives -0.02 mag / 6.83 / 6.55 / 6.77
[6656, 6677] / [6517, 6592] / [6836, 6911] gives -0.02 mag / 6.91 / 6.21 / 6.67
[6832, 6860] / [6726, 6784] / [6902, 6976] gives 0.05 mag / 6.55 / 6.47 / 6.51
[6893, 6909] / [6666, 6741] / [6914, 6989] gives 0.05 mag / 6.67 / 6.51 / 6.54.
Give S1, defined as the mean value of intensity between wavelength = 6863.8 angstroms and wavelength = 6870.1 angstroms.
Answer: 6.23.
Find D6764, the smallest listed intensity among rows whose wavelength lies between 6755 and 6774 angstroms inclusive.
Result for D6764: 6.322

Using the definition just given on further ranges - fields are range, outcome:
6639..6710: 6.391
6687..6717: 6.517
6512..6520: 6.961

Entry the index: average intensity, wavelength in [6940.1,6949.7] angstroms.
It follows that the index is 6.58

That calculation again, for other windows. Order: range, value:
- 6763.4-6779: 6.52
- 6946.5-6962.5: 6.61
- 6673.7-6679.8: 6.7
